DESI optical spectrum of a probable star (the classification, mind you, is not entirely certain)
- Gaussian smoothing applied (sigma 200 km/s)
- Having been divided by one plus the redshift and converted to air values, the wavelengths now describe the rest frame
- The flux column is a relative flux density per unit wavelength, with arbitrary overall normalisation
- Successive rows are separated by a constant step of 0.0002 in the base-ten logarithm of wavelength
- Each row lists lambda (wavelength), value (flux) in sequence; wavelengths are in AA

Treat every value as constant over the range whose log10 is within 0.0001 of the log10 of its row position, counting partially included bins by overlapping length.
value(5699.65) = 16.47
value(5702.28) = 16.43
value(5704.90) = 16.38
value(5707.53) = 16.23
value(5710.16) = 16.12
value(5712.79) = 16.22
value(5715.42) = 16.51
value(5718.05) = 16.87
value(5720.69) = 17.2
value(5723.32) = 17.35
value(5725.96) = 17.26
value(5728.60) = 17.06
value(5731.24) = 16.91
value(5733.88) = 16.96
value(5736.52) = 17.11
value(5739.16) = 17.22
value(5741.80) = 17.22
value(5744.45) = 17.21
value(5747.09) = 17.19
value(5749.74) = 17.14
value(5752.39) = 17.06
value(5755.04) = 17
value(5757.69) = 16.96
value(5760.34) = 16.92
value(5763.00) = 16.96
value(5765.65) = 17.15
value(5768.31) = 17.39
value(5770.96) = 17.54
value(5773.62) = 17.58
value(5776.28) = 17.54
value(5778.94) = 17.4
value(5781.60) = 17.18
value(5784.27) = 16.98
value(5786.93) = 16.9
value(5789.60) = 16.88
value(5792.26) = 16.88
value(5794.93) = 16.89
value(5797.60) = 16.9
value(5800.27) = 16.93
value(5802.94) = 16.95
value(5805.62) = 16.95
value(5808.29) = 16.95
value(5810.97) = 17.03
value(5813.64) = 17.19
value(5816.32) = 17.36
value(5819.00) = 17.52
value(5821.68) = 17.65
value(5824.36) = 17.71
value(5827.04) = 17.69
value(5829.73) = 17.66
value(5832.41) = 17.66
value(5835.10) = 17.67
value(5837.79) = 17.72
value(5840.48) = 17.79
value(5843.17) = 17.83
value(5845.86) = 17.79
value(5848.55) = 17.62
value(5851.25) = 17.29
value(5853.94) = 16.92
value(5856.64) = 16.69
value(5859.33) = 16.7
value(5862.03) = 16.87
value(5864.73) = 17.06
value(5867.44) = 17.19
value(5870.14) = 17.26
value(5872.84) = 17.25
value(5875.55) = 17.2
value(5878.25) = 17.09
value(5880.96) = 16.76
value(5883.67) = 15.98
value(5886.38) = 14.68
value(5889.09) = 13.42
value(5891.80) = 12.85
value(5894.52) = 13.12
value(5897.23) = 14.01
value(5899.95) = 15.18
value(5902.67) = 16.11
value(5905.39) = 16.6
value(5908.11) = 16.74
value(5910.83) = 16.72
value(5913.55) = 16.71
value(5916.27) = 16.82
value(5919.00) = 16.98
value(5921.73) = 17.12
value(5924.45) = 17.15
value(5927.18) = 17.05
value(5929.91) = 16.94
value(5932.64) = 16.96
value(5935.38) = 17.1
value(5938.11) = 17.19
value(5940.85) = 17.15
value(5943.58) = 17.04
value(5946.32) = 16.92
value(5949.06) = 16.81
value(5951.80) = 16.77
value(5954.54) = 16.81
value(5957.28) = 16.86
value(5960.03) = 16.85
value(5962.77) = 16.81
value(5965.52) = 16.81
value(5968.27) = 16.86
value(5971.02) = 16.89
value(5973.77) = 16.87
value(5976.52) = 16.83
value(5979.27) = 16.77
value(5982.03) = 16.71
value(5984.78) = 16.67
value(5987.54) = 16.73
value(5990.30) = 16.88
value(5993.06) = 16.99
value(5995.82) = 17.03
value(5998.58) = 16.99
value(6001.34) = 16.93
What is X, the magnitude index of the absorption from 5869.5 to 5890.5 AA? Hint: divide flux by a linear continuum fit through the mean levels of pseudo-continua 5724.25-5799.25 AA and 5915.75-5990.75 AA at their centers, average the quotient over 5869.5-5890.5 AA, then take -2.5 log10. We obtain 0.05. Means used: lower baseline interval 17.1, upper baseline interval 16.9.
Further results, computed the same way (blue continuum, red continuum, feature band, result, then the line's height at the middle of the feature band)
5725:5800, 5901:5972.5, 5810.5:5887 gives -0.01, 17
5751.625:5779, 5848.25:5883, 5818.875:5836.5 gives -0.03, 17.1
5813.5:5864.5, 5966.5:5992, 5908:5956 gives 0.00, 17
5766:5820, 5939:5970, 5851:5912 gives 0.06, 17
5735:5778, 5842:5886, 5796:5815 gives 0.01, 17.1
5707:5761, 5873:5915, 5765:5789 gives -0.04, 16.6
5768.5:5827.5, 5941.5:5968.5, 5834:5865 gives -0.02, 17.1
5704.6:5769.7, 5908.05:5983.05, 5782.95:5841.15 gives -0.02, 16.9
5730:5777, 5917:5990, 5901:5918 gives 0.02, 17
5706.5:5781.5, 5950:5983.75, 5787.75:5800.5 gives 0.01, 17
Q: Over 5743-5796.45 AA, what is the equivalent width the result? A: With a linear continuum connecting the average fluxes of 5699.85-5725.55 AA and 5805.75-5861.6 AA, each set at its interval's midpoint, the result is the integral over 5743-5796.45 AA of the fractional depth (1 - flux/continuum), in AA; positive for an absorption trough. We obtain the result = -0.5 AA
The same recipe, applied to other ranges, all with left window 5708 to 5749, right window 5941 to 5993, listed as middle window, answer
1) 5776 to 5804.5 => -0.2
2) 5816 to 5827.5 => -0.5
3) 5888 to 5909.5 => 2.7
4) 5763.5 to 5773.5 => -0.3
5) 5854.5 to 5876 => -0.2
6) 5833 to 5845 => -0.6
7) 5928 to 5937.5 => -0.1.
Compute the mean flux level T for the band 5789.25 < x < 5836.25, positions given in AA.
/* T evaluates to 17.3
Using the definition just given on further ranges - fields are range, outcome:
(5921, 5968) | 17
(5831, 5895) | 16.6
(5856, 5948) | 16.4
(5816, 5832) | 17.6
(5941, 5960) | 16.9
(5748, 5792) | 17.2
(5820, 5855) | 17.6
